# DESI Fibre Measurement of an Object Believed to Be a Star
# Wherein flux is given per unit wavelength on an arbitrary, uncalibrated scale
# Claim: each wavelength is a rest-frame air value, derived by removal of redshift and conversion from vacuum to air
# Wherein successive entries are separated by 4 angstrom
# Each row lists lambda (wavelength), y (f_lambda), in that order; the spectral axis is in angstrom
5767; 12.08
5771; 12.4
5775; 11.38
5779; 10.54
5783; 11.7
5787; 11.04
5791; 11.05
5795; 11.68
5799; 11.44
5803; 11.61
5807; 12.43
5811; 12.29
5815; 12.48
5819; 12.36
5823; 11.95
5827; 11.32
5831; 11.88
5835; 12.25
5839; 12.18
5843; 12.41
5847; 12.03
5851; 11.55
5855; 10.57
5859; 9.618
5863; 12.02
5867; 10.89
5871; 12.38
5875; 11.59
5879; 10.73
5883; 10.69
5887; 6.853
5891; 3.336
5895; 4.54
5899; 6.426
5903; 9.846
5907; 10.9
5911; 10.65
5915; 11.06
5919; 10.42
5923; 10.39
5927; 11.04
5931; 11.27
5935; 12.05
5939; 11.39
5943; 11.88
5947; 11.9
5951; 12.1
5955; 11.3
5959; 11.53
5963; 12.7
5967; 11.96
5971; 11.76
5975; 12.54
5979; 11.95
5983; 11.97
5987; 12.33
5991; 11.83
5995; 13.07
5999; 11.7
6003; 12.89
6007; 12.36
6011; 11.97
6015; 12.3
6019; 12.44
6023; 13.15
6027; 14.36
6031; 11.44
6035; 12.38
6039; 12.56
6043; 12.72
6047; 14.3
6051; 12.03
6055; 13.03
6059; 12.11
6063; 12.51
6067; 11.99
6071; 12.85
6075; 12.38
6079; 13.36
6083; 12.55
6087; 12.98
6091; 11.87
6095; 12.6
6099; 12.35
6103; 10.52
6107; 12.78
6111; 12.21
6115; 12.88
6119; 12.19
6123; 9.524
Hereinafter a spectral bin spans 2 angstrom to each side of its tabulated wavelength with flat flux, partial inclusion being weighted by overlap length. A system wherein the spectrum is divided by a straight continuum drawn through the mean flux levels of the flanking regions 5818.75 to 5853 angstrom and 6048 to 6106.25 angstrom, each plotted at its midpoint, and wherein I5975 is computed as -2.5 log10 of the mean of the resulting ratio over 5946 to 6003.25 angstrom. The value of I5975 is 0.01 mag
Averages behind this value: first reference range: 12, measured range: 12.1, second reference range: 12.4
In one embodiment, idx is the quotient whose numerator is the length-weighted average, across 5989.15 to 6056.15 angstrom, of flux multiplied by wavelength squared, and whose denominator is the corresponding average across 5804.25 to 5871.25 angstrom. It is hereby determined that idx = 1.1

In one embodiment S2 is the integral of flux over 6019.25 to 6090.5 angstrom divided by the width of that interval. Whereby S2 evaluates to 12.7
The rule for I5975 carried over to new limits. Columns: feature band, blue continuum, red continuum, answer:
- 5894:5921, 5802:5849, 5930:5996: 0.28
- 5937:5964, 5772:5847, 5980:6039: 0.04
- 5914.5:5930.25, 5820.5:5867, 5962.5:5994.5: 0.11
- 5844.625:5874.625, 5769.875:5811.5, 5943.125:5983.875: 0.04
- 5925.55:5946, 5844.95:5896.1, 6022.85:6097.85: -0.07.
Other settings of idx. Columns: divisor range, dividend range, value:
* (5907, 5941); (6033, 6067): 1.20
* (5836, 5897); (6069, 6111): 1.32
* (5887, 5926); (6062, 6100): 1.55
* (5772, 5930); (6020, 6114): 1.26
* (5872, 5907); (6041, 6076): 1.62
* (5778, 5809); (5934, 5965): 1.09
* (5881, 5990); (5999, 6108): 1.23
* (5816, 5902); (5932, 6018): 1.21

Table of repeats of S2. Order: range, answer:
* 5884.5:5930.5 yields 8.78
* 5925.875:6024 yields 12.1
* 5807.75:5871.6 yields 11.8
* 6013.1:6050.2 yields 12.8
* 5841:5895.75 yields 10.1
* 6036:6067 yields 12.7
